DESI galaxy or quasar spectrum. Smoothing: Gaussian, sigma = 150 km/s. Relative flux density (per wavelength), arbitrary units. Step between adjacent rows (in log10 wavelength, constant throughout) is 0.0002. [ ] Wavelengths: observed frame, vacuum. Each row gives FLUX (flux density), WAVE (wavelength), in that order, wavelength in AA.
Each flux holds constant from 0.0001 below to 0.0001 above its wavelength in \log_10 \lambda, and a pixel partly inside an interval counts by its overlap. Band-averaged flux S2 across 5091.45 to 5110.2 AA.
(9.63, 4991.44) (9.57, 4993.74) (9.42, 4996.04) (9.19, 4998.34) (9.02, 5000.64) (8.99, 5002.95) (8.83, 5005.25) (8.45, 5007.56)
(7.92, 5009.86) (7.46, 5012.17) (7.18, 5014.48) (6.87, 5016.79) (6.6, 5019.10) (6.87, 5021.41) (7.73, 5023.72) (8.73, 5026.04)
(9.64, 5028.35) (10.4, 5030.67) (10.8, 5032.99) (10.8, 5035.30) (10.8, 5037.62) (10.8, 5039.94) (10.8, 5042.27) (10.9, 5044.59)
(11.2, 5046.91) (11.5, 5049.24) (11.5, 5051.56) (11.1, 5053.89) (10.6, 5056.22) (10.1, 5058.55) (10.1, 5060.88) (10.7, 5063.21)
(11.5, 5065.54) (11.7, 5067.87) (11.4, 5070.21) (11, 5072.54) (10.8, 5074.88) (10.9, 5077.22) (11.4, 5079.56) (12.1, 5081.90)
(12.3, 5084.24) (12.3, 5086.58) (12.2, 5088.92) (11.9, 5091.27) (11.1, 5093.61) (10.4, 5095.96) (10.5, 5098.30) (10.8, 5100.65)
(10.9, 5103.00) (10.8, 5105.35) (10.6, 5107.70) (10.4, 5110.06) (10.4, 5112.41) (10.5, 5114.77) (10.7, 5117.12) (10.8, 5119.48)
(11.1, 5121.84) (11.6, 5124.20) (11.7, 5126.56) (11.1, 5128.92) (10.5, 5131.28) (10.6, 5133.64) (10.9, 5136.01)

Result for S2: 10.8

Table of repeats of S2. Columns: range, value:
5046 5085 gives 11.2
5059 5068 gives 10.9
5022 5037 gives 9.62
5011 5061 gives 9.65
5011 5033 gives 8.09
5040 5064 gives 10.8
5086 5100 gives 11.3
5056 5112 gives 11.1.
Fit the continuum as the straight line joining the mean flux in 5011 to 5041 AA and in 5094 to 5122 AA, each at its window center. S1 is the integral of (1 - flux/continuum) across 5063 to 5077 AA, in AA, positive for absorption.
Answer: -2.0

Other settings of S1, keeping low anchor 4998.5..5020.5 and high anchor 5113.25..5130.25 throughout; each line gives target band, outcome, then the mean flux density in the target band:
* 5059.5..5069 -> -1.5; 11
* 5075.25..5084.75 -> -1.6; 11.6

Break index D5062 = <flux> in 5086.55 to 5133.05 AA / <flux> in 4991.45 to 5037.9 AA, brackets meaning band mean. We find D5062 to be 1.26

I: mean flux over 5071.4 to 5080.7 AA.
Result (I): 11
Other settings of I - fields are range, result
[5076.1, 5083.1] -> 11.5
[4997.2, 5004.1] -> 9.06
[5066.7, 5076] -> 11.2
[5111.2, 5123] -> 10.7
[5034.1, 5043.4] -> 10.8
